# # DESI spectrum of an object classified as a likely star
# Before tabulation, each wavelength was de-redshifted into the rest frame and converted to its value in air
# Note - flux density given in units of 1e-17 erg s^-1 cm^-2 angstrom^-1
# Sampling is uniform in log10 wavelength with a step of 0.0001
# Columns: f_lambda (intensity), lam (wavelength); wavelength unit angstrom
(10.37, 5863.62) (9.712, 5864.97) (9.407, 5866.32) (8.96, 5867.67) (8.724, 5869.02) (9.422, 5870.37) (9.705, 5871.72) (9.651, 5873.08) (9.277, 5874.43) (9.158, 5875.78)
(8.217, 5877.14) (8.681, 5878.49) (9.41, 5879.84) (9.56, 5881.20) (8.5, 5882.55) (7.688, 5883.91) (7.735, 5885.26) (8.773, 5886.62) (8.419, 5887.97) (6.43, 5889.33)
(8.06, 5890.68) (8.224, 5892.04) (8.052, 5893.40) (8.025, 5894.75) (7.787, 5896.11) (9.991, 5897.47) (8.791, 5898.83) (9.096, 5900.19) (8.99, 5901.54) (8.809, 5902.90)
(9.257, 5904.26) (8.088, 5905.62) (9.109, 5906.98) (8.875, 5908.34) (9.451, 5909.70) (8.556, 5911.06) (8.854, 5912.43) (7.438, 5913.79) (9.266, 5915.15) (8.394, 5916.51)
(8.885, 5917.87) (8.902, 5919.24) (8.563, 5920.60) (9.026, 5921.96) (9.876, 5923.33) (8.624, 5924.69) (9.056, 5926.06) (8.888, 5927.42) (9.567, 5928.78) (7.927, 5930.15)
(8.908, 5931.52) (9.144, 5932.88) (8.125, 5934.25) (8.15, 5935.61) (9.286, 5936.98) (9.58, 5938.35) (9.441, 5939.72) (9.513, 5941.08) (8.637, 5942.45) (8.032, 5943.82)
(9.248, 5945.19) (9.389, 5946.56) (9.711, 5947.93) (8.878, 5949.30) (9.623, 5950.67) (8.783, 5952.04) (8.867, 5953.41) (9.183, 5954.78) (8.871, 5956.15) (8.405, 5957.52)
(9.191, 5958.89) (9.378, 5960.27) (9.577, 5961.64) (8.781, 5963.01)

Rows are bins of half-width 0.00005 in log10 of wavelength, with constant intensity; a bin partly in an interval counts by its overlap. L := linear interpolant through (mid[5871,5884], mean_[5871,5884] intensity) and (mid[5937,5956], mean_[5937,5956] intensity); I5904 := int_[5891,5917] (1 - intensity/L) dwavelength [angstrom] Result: 1.1 angstrom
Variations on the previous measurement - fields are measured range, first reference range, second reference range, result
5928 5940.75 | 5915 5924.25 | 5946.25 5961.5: 0.16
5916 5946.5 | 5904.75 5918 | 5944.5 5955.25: 0.16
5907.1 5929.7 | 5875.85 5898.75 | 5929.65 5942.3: -0.44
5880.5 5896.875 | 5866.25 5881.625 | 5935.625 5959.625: 1.84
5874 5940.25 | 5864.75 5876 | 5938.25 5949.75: 3.77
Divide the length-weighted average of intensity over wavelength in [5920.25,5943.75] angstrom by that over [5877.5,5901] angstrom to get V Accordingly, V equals 1.1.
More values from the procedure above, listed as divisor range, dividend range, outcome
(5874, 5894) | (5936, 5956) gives 1.09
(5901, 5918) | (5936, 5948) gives 1.04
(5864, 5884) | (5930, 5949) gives 0.98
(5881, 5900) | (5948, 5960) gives 1.09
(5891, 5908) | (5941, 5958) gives 1.04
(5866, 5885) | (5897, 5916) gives 0.99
